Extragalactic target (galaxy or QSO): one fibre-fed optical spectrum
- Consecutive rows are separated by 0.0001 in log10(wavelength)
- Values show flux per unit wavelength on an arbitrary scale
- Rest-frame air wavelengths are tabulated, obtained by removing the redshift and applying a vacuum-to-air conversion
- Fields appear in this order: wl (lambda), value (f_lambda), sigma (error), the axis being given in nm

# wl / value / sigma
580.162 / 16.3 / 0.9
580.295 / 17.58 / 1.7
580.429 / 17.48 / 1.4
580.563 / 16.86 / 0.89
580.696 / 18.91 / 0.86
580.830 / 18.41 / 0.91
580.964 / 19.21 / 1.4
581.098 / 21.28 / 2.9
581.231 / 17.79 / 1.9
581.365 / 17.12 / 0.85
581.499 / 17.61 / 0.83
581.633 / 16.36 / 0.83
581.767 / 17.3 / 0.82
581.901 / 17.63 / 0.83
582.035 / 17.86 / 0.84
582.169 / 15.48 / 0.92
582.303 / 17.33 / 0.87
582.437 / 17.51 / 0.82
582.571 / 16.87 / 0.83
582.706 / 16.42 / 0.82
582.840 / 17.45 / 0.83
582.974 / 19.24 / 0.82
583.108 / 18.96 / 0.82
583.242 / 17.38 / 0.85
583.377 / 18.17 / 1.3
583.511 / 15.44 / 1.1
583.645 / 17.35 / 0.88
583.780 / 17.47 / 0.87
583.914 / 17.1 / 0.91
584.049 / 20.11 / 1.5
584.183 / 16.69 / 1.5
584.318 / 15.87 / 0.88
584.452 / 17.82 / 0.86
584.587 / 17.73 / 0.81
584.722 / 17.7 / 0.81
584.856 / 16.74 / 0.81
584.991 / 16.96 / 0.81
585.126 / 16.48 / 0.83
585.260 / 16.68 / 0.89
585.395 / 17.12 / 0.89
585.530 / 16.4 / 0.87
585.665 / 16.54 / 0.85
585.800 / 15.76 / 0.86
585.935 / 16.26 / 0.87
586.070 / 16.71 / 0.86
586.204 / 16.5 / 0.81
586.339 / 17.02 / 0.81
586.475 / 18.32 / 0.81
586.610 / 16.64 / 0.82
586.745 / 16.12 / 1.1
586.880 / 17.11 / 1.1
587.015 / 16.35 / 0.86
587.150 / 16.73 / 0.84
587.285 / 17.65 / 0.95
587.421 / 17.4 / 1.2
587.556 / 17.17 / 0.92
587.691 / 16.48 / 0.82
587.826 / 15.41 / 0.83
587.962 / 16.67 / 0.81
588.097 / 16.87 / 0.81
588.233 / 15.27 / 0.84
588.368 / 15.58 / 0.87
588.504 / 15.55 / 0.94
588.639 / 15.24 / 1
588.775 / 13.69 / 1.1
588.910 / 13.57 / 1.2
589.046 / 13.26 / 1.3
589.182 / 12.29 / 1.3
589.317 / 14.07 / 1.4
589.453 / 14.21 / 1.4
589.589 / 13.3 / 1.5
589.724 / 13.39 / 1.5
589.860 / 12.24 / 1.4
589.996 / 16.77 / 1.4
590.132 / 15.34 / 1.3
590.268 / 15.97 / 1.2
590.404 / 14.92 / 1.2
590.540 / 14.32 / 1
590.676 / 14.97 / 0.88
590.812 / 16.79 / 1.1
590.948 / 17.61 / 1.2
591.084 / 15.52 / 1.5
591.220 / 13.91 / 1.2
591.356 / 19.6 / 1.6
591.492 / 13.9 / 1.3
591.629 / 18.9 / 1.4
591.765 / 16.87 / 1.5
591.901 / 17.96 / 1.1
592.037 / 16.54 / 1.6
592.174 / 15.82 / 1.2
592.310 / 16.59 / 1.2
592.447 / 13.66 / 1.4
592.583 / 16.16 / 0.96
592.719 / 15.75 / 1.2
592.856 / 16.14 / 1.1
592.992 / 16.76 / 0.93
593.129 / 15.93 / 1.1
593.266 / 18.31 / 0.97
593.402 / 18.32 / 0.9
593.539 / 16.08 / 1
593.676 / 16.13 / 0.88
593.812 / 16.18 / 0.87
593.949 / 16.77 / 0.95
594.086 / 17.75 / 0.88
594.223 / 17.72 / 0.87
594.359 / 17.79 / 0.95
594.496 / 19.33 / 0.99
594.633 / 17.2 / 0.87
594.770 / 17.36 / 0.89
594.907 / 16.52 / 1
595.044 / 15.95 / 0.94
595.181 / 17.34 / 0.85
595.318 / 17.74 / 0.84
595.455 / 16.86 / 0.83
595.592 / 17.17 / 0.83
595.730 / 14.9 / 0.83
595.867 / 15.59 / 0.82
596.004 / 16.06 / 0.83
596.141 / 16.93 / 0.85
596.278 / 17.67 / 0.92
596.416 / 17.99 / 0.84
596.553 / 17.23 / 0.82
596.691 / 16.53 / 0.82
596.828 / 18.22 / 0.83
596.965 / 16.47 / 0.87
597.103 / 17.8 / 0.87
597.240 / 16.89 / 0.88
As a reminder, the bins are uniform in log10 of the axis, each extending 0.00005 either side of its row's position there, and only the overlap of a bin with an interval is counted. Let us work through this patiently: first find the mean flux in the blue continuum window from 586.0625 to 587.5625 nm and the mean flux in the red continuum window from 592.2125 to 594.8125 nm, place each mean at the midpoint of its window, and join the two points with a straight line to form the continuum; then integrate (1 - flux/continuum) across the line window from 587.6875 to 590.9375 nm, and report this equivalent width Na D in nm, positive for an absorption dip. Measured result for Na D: 0.40 nm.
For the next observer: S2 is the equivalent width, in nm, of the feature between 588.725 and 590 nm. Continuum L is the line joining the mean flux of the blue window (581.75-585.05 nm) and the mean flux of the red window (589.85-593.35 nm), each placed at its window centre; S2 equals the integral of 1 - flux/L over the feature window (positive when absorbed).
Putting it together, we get 0.23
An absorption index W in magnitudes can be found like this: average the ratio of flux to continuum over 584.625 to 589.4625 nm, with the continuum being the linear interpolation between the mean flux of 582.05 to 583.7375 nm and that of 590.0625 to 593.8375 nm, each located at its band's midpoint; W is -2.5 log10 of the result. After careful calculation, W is 0.05 mag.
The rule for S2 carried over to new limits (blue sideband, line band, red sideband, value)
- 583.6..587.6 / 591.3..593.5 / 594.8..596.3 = 0.007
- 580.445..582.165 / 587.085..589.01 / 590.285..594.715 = 0.136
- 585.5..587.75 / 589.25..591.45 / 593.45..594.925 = 0.236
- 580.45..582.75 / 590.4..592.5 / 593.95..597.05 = 0.132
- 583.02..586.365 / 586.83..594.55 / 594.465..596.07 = 0.430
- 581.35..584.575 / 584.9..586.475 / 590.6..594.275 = 0.043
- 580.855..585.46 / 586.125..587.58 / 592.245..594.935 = 0.022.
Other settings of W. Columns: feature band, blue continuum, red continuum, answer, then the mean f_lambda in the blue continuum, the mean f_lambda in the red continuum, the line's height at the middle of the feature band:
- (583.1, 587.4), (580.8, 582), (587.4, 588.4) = 0.001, 18.1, 16.3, 17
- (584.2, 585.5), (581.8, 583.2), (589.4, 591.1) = -0.016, 17.5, 15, 16.7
